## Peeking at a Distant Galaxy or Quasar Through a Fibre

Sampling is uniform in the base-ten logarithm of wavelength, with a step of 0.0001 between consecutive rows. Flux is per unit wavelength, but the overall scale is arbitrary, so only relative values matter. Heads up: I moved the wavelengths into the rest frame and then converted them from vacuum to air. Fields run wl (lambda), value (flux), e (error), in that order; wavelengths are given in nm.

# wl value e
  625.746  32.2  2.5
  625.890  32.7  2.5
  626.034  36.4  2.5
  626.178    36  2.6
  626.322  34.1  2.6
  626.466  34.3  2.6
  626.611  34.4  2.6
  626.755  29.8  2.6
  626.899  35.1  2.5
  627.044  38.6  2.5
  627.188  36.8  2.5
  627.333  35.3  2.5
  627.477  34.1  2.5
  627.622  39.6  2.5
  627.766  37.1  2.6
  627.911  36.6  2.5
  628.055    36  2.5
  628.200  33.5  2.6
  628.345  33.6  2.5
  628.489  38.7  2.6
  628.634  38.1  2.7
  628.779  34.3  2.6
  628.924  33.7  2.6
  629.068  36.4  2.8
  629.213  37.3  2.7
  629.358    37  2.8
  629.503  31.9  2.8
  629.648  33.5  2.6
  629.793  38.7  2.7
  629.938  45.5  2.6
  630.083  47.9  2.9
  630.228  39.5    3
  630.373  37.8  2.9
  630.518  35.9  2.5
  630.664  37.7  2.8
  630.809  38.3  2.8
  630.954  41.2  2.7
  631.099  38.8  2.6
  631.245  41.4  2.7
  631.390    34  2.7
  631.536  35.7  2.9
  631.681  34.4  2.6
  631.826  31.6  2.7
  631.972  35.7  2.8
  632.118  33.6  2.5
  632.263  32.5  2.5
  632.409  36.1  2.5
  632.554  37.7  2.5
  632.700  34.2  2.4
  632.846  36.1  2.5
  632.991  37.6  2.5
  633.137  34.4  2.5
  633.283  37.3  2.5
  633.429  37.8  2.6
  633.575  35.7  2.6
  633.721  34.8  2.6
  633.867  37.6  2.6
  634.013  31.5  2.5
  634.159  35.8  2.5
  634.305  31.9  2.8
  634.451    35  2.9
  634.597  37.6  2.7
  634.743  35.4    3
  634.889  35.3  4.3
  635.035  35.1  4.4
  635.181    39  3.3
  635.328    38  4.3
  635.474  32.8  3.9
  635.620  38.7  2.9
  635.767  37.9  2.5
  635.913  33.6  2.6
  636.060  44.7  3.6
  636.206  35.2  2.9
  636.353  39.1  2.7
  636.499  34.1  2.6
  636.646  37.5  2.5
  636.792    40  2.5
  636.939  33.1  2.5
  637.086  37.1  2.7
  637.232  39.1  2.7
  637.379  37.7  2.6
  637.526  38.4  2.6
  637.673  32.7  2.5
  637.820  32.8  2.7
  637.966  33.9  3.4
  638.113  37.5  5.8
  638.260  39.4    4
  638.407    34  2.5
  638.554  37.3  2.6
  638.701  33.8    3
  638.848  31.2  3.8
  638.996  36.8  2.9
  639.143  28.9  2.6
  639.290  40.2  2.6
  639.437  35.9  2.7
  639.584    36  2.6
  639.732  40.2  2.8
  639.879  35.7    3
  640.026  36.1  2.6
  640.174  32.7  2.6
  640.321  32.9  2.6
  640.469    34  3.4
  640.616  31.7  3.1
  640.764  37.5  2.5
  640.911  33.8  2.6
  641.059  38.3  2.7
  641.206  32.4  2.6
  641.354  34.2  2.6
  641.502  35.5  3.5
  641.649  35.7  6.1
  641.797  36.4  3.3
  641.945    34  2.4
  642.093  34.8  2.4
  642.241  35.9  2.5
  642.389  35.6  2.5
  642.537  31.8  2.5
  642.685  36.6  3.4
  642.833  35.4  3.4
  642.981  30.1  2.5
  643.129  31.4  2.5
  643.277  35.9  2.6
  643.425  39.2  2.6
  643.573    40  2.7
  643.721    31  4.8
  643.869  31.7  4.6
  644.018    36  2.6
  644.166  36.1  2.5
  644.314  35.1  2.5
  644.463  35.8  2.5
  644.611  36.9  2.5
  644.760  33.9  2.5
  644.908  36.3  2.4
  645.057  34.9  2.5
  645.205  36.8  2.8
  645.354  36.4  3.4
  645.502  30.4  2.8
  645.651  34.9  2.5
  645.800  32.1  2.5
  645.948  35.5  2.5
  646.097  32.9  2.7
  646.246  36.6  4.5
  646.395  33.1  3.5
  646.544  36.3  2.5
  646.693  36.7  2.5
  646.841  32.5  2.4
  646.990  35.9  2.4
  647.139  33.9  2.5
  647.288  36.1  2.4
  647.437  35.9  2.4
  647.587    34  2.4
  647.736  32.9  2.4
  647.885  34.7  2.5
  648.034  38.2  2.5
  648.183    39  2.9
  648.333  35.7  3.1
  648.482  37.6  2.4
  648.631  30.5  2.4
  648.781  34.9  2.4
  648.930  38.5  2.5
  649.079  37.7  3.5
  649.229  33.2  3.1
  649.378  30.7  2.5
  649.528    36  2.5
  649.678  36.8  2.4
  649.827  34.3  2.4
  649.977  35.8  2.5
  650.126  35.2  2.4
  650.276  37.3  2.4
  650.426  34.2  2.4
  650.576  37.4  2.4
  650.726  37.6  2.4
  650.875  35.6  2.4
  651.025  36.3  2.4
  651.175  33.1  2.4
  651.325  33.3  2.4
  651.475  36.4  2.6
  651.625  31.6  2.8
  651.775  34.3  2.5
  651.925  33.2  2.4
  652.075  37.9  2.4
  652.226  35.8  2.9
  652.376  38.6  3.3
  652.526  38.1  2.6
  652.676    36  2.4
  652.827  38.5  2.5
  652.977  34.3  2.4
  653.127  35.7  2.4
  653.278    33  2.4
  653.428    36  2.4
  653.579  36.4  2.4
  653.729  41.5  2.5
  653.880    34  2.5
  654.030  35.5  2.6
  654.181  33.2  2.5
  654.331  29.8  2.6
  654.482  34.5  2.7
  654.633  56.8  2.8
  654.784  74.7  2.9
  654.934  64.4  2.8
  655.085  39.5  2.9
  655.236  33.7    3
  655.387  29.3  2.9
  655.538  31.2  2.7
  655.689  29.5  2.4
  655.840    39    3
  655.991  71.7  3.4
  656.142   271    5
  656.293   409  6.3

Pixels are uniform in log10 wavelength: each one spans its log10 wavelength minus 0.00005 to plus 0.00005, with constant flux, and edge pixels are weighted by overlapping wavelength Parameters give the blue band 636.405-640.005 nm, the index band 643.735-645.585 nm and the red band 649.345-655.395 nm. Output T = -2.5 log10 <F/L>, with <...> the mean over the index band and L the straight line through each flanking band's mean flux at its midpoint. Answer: 0.06 mag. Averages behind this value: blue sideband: 36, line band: 34.9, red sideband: 37.6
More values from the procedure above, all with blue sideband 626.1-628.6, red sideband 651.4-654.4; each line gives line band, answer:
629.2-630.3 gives -0.10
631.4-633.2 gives 0.02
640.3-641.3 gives 0.03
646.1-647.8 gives 0.02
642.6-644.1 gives 0.02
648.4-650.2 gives 0.01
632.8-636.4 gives -0.02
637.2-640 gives -0.01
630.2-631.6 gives -0.07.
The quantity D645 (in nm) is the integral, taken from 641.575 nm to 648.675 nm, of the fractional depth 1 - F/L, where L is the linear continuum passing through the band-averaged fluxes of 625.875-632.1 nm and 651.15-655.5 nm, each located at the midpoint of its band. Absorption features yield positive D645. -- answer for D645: 0.50 nm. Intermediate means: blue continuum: 36.5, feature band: 35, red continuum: 38.2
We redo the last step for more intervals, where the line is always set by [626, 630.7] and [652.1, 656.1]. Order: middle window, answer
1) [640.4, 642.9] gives 0.28 nm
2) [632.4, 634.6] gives 0.12 nm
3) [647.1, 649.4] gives 0.30 nm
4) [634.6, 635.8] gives 0.04 nm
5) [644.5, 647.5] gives 0.40 nm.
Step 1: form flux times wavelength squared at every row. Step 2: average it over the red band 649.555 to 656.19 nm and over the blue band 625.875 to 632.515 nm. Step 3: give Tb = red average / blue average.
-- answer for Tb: 1.26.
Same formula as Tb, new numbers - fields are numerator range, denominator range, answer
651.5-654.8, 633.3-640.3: 1.09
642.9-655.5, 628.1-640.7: 1.05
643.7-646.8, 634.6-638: 0.98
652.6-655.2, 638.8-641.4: 1.22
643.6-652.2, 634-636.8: 1.00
